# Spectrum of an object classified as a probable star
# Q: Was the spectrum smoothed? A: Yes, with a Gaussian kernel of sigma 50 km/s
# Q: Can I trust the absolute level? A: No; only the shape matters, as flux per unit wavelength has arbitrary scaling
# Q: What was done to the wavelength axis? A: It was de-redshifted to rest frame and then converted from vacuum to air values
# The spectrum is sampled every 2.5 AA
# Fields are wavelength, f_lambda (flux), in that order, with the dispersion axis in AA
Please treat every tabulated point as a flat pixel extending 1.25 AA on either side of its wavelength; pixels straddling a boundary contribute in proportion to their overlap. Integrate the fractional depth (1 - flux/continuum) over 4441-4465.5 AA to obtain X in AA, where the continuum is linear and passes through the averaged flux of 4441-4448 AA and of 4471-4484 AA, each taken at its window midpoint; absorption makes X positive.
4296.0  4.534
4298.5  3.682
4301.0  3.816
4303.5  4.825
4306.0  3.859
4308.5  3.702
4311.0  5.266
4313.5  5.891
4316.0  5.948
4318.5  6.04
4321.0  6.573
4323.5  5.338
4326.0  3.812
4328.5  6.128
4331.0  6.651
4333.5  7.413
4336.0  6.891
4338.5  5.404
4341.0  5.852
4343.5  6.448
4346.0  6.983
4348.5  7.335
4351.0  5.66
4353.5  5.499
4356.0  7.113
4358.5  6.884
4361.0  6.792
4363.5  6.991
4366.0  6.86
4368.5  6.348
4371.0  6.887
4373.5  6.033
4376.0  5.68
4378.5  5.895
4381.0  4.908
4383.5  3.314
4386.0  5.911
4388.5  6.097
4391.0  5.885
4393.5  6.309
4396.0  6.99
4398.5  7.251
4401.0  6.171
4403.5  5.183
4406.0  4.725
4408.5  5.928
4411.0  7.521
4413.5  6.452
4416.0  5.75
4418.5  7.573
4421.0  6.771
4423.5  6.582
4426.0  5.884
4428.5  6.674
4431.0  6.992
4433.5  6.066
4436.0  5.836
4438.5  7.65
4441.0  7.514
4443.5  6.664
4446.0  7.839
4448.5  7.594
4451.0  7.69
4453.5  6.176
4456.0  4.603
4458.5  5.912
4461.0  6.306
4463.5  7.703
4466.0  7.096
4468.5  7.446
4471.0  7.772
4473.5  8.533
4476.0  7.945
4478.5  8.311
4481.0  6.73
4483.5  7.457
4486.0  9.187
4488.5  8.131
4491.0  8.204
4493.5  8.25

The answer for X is 2.2 AA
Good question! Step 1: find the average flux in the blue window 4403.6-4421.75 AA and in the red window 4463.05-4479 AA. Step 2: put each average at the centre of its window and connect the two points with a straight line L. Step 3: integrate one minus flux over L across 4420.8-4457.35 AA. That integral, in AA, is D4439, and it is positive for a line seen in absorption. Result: 1.5 AA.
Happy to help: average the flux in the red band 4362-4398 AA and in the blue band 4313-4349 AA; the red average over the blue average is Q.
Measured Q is 0.98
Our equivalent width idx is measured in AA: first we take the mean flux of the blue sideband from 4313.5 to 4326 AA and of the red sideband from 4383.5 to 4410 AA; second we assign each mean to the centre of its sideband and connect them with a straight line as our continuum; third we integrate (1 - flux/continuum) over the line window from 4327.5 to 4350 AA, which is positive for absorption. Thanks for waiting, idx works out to -3.0 AA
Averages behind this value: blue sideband 5.75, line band 6.56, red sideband 5.93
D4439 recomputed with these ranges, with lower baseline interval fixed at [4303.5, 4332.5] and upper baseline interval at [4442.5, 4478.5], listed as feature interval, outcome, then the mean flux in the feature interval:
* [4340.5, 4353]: -1.5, 6.43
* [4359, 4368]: -1.4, 6.84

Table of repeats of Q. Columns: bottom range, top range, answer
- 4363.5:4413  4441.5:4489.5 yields 1.21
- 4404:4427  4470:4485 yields 1.24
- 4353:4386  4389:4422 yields 1.04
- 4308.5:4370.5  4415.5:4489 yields 1.14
